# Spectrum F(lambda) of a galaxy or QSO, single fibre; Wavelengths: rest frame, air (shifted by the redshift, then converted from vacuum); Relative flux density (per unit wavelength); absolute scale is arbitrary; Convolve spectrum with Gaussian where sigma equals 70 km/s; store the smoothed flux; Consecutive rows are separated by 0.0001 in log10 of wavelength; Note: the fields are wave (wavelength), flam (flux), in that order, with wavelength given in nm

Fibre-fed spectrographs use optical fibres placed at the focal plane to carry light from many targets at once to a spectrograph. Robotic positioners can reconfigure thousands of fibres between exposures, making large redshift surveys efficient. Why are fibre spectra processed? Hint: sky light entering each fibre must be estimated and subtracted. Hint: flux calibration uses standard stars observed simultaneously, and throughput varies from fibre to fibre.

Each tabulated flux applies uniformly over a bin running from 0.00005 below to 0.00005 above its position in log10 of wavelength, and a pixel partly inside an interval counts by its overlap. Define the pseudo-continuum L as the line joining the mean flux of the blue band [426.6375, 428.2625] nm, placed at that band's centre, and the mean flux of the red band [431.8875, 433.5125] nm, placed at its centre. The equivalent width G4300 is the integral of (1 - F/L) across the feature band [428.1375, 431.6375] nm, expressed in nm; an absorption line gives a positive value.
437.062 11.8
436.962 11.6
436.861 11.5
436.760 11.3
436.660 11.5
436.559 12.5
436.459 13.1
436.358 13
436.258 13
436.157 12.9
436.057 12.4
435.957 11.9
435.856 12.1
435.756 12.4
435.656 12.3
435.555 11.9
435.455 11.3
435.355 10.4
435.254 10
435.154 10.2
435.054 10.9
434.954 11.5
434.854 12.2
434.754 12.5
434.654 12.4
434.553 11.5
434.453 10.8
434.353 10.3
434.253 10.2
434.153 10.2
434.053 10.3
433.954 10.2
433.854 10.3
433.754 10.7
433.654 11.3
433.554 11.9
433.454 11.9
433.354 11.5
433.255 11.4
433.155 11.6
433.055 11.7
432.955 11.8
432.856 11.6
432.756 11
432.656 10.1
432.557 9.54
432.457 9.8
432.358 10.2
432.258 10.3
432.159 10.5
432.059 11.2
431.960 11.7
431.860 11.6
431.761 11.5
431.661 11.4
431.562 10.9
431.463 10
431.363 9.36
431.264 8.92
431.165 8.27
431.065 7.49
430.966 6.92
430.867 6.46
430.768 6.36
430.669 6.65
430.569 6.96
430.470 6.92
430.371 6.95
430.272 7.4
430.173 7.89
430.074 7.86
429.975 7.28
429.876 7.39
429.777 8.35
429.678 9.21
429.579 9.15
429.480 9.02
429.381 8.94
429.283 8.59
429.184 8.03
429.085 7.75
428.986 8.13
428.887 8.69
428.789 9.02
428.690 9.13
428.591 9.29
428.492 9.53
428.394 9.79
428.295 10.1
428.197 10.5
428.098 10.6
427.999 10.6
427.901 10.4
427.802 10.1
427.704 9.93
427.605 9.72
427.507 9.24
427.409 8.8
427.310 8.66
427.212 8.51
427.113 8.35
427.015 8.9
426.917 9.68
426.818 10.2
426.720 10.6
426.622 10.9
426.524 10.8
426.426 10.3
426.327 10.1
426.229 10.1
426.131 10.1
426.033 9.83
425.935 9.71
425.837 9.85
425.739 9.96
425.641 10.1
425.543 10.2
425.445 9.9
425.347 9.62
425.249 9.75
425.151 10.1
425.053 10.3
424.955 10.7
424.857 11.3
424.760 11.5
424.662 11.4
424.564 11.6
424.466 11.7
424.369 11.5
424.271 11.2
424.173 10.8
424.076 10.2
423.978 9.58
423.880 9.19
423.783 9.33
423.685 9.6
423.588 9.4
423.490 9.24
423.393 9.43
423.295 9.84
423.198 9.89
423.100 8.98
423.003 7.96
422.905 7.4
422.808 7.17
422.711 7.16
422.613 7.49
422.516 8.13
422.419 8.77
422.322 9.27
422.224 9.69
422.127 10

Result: 0.641 nm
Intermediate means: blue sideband 9.71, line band 8.41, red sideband 11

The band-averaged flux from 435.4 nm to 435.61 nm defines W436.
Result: 11.6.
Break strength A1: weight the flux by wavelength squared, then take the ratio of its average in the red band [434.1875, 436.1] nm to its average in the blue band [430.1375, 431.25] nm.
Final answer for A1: 1.6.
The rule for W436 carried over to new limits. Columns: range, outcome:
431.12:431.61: 9.5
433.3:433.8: 11.5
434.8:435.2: 11.2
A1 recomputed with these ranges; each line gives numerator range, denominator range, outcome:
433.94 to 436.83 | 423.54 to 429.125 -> 1.21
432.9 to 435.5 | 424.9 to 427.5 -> 1.17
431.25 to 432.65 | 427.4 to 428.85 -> 1.09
